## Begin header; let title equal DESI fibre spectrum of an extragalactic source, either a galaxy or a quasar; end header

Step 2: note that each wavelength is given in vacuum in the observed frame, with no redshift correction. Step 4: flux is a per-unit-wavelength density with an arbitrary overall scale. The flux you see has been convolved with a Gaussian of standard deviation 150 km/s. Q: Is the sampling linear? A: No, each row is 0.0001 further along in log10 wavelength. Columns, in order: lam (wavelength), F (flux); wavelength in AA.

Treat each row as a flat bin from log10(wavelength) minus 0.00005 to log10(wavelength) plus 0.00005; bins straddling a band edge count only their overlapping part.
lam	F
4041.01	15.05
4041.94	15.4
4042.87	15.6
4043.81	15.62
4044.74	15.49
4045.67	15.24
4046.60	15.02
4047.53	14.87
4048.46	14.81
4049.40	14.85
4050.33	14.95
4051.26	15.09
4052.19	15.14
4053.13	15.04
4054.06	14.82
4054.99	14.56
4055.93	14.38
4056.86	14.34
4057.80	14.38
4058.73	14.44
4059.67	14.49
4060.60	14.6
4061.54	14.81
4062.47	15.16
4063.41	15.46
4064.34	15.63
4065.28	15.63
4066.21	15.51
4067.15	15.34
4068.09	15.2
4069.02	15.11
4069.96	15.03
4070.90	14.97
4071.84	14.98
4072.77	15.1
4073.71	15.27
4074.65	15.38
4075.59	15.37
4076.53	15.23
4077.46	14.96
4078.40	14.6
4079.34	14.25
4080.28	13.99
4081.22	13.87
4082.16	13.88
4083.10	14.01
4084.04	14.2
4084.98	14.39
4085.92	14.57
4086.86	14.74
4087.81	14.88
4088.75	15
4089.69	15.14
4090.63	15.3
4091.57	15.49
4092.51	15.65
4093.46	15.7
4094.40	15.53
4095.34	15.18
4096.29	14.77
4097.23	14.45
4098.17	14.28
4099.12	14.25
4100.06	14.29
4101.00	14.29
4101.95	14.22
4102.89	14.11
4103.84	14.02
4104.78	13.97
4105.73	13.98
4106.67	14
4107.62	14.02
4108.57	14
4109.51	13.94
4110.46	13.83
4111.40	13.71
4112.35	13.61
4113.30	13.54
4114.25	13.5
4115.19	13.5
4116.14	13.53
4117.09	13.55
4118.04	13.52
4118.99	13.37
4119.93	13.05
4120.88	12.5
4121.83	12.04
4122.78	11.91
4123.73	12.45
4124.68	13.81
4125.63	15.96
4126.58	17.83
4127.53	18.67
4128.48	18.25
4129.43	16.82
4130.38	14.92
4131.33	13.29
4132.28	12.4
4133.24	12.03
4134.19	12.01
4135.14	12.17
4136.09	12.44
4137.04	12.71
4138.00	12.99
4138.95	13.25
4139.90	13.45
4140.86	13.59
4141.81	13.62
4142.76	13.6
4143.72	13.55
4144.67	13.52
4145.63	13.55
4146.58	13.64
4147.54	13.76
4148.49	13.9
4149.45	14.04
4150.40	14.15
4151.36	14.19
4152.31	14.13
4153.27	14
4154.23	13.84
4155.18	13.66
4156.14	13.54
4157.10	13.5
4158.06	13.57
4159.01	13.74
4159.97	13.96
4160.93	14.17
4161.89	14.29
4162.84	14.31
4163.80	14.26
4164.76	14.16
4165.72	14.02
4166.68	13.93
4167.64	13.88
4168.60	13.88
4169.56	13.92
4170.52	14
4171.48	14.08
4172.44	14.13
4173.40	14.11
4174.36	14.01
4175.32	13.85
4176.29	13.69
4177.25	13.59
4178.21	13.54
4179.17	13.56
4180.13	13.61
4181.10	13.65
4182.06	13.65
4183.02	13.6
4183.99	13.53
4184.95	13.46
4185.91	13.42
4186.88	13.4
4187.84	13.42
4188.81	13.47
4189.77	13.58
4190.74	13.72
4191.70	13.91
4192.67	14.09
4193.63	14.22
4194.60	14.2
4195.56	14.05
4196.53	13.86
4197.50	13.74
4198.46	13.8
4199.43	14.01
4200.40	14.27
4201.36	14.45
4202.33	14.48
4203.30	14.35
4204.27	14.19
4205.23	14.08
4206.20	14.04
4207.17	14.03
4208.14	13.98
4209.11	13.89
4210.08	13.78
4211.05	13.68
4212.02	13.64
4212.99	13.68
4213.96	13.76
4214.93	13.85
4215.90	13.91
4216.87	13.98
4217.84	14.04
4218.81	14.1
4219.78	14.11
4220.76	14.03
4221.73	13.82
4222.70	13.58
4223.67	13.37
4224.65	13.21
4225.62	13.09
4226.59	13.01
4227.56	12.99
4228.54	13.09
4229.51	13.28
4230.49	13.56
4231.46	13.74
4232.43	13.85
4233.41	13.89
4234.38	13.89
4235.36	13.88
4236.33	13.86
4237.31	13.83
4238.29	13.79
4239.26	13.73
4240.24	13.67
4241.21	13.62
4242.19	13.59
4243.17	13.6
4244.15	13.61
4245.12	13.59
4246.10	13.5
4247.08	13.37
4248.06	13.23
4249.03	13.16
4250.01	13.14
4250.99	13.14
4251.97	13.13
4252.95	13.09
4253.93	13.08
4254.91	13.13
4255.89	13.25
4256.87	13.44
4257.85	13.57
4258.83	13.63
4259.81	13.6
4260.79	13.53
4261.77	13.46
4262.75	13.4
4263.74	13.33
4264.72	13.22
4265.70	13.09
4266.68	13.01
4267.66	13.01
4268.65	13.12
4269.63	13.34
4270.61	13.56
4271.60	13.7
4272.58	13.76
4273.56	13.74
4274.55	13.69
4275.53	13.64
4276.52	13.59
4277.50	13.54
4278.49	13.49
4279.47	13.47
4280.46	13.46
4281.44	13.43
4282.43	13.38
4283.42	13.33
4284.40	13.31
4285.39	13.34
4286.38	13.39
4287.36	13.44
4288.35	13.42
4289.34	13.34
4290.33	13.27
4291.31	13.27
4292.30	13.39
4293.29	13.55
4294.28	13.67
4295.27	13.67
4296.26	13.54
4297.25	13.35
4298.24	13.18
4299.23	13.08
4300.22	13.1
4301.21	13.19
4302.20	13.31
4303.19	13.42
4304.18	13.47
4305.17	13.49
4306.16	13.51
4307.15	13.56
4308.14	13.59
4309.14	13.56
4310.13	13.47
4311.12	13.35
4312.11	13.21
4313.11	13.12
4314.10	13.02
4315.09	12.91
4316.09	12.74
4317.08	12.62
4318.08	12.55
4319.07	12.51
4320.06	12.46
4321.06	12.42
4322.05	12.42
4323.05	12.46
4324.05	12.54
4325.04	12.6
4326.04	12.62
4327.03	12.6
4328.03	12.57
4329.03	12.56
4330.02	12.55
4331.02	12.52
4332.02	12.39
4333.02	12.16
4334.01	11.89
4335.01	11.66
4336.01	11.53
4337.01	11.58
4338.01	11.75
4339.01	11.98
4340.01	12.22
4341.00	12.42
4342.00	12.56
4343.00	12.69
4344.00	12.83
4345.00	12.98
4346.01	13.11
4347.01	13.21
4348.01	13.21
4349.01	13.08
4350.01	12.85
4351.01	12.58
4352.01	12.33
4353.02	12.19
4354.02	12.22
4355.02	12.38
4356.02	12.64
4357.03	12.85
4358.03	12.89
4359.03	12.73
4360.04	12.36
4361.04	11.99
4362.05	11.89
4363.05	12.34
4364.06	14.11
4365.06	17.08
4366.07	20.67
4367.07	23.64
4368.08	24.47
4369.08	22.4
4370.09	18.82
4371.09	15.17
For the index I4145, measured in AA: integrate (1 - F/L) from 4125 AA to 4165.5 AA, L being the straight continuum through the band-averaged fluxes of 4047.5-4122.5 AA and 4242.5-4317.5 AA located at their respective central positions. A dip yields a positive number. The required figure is 0.3 AA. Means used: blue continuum 14.5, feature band 14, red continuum 13.4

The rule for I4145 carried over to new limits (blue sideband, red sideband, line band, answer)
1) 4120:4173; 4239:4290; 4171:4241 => -0.71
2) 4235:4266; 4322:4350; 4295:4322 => -0.78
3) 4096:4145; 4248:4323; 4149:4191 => -0.40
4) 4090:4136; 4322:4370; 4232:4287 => 1.15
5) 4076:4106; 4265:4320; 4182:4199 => 0.29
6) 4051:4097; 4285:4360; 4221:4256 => 0.21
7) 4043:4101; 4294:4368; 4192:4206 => -0.09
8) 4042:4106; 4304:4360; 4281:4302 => -0.57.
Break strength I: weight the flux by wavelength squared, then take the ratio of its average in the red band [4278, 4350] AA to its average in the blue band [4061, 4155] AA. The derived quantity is 1.00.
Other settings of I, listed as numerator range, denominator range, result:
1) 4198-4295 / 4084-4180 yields 1.02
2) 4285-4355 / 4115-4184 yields 1.01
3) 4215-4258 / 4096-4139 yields 1.03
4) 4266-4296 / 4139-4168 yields 1.03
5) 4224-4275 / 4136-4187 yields 1.02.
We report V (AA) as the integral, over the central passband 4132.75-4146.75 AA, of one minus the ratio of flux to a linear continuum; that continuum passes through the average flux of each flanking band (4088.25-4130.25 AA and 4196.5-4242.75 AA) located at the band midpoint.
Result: 1.17 AA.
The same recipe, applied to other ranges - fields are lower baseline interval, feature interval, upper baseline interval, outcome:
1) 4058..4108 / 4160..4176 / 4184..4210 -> 0.1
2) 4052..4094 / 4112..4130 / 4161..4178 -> 0.2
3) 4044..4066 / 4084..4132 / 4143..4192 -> 0.0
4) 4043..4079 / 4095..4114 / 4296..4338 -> 0.7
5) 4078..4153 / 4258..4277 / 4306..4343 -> -0.7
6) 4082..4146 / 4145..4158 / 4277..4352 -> 0.0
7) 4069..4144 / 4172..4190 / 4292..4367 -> 0.2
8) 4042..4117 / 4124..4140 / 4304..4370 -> 0.1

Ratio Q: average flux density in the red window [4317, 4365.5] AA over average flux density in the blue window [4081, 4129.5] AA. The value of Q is 0.87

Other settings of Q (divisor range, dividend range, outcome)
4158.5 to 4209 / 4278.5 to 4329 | 0.95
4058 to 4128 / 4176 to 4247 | 0.95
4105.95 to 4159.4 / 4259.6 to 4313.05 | 0.97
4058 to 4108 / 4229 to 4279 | 0.91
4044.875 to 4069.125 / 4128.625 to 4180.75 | 0.92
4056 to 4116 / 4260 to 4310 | 0.92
